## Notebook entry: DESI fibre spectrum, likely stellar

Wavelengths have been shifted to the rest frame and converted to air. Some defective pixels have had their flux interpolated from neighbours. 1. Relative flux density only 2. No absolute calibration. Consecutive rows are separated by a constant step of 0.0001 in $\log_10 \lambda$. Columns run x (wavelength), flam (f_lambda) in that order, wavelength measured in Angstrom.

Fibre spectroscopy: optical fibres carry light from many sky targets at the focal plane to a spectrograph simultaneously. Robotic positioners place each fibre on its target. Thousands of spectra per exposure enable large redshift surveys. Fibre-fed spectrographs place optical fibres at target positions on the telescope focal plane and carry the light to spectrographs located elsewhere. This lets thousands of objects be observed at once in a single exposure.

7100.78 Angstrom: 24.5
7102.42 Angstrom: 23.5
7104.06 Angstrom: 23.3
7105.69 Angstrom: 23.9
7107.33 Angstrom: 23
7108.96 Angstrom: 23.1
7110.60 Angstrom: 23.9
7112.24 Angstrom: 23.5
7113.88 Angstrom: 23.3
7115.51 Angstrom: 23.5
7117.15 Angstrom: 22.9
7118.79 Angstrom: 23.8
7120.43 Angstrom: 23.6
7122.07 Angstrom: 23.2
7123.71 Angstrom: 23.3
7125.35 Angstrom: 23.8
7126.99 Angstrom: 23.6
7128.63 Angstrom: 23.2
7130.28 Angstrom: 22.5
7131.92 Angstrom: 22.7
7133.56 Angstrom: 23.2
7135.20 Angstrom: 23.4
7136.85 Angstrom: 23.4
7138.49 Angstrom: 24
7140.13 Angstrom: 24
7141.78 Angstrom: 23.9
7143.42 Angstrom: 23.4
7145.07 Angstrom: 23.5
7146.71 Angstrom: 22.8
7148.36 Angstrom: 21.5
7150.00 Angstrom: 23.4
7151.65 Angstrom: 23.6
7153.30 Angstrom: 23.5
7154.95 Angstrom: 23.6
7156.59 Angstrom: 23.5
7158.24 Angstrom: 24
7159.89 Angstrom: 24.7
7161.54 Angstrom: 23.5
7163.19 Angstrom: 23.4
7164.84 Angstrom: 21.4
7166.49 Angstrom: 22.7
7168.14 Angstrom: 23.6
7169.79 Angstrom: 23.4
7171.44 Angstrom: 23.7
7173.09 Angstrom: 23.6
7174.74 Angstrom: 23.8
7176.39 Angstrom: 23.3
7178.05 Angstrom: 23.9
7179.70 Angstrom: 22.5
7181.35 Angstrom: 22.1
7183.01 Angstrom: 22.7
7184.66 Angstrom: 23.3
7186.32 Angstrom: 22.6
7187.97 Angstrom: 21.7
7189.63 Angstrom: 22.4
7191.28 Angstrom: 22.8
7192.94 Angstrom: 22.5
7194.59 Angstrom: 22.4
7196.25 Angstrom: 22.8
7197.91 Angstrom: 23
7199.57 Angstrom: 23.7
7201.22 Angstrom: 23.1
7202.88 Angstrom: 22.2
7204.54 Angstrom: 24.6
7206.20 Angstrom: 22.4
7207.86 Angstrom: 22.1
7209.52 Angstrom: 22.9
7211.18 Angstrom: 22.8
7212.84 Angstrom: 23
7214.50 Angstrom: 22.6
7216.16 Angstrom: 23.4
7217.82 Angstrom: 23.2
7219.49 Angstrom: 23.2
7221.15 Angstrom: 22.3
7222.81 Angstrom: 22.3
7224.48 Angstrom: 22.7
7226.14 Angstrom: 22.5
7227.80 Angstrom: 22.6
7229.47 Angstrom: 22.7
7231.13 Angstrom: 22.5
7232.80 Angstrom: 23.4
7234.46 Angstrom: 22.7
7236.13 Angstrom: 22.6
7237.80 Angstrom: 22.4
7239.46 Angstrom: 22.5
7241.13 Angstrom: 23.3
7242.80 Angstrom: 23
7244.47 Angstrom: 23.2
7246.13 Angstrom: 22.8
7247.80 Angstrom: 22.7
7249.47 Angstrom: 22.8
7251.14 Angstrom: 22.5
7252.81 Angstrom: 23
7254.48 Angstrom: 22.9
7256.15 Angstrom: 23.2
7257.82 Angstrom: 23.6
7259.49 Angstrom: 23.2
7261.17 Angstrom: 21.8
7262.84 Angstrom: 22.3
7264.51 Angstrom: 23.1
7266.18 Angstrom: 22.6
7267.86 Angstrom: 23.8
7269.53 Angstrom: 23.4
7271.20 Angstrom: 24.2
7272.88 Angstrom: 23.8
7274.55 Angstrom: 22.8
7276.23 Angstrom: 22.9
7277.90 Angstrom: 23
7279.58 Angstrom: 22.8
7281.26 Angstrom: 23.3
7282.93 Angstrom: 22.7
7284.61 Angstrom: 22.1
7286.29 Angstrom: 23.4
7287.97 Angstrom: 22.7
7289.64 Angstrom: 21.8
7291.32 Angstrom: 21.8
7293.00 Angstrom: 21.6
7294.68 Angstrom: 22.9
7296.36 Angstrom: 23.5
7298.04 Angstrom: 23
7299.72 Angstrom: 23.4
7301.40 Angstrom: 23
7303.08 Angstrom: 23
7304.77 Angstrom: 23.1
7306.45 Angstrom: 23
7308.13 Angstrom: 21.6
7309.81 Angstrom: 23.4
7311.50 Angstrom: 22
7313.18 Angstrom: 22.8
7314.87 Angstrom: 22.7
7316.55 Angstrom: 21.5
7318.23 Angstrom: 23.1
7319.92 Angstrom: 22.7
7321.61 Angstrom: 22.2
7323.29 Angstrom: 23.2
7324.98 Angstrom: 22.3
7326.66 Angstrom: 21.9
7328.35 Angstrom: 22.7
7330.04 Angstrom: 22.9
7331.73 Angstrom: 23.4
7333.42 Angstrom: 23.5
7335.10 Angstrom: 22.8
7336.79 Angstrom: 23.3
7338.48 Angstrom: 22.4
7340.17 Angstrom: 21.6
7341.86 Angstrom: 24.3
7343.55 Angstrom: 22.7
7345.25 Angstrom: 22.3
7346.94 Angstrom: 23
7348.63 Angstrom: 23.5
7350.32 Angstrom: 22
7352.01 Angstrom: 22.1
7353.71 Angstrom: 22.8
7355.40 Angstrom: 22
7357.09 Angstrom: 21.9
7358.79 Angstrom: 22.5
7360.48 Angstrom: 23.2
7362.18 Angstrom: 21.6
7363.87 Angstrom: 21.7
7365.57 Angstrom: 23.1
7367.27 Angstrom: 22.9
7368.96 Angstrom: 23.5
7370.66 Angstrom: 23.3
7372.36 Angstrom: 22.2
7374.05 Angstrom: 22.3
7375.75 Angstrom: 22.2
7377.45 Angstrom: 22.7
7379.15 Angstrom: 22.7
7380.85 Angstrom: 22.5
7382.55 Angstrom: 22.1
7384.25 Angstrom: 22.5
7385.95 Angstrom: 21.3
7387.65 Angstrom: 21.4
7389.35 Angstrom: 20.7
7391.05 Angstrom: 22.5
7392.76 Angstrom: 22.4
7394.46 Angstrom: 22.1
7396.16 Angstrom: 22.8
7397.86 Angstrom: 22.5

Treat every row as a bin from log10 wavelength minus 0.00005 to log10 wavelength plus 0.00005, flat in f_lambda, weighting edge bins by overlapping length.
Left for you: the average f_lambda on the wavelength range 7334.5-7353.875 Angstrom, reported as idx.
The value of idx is 22.7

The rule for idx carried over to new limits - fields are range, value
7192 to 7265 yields 22.8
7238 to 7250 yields 22.9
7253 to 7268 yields 22.9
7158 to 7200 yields 23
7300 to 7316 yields 22.7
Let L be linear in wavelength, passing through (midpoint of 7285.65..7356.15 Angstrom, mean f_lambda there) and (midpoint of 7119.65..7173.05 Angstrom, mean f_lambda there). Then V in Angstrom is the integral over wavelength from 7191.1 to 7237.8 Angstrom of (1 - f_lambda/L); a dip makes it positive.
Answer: 0.6 Angstrom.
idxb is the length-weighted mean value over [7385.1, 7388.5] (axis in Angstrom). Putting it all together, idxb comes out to 21.4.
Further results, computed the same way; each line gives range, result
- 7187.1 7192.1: 22.3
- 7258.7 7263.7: 22.4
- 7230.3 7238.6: 22.7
